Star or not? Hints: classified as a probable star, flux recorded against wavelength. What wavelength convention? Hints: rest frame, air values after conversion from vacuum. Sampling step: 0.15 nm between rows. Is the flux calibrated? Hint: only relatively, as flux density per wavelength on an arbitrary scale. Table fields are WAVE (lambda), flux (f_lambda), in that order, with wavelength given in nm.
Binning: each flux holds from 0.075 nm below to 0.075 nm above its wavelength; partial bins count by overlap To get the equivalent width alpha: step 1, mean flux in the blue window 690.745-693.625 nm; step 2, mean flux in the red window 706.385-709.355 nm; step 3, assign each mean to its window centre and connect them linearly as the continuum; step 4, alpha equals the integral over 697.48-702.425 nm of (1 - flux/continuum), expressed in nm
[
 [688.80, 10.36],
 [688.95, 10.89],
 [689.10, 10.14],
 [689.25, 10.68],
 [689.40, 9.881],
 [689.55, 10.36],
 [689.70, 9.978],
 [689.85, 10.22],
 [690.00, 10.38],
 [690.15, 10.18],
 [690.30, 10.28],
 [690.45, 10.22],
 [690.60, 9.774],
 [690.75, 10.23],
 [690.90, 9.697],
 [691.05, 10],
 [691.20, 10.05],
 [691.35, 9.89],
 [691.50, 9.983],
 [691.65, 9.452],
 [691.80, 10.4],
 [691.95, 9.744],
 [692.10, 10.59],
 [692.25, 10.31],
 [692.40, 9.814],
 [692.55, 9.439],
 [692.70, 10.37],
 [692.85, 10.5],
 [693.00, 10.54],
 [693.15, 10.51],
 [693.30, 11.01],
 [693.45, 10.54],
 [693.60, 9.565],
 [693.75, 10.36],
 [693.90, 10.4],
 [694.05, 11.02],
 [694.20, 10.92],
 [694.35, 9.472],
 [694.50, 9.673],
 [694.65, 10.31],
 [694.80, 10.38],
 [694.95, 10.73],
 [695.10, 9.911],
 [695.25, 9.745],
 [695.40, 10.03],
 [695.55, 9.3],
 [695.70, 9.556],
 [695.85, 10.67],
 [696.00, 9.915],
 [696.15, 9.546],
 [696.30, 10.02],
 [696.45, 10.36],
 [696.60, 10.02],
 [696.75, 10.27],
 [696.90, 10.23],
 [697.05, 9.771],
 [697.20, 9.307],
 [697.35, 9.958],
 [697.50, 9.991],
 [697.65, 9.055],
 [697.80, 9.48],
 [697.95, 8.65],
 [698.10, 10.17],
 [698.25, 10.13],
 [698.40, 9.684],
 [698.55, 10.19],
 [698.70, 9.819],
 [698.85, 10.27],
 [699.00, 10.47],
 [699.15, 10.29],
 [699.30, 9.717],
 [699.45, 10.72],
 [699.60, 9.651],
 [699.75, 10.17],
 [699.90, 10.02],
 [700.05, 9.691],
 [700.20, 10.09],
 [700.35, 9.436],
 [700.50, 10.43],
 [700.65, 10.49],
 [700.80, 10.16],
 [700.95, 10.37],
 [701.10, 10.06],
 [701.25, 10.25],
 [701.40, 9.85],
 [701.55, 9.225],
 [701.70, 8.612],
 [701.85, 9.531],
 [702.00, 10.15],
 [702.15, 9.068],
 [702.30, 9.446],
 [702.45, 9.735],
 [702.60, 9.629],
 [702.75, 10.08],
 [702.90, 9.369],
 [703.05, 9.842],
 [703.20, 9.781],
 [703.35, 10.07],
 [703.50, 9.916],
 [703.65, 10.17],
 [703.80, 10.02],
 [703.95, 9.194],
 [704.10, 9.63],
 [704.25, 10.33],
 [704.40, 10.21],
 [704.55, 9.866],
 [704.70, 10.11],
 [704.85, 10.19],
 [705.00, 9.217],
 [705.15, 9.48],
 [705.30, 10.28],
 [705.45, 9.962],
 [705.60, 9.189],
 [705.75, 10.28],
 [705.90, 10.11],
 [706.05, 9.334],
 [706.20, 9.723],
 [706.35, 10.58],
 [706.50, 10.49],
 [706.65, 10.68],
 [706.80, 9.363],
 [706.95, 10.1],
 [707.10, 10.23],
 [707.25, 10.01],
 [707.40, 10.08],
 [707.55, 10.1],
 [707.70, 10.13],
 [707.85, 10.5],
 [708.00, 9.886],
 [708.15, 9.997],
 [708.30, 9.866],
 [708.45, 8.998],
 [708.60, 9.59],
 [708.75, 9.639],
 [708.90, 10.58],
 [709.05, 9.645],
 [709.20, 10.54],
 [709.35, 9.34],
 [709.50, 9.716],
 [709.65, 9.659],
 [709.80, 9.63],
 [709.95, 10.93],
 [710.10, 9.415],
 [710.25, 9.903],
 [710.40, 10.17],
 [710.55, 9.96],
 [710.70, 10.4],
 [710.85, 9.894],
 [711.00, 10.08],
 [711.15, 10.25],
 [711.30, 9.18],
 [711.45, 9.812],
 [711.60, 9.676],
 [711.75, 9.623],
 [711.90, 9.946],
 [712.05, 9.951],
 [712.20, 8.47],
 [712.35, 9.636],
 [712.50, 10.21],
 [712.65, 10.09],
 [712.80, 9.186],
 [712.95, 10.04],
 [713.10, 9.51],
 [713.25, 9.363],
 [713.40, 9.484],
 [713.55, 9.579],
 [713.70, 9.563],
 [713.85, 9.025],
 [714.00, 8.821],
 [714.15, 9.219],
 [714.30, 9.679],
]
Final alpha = 0.108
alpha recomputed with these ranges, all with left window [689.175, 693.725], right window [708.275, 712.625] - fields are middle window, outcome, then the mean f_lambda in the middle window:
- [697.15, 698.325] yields 0.05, 9.6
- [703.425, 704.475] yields 0.00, 9.92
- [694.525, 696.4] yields 0.01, 10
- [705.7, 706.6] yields -0.02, 10.1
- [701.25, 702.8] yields 0.06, 9.56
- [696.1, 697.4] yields 0.01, 9.95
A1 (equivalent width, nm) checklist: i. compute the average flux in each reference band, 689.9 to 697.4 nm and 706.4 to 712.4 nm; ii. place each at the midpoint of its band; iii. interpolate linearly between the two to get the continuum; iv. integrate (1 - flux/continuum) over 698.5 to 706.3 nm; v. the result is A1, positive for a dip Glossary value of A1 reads 0.09 nm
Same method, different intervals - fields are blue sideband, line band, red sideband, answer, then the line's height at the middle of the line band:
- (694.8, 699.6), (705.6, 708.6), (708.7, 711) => -0.01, 9.96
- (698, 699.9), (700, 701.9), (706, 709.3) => 0.04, 10.1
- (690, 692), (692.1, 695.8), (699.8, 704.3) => -0.09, 9.96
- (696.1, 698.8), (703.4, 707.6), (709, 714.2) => -0.09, 9.76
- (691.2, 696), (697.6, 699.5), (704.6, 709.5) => 0.03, 10.1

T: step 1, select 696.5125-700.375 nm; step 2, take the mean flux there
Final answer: 9.9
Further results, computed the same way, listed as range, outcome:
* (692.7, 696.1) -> 10.2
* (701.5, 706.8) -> 9.81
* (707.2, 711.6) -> 9.92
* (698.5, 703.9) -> 9.91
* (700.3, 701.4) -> 10.2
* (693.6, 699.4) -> 9.99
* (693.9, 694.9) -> 10.3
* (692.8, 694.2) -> 10.5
